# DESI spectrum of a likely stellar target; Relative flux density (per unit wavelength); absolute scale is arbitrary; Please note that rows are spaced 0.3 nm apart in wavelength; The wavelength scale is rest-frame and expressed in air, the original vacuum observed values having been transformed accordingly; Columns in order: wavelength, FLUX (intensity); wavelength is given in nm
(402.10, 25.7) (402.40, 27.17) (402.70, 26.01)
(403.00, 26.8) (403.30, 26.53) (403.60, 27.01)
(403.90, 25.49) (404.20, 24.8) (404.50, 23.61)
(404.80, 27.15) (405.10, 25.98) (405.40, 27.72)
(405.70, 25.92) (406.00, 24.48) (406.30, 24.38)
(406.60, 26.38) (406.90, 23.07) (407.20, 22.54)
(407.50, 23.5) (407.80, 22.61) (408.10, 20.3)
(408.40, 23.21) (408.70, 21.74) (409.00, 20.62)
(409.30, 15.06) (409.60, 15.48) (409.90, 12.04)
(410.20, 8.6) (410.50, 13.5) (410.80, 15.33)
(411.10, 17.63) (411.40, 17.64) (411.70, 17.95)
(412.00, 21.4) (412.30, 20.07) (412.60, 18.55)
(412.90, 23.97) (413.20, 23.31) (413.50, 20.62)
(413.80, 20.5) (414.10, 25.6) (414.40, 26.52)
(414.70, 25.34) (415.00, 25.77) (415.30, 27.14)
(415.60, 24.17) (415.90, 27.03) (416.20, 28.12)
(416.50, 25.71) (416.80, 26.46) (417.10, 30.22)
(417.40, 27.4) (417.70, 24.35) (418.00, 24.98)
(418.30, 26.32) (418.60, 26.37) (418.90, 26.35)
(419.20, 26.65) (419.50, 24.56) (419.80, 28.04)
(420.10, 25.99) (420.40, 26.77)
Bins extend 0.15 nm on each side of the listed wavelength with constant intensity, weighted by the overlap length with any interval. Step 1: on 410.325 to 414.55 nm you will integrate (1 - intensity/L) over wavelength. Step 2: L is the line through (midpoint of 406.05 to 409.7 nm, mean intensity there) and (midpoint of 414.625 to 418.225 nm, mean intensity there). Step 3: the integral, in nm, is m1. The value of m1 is 0.73 nm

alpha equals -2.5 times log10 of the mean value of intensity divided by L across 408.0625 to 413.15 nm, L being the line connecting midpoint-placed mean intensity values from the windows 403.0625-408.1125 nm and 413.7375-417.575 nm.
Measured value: 0.39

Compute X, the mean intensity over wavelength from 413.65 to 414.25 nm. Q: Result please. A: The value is 23.1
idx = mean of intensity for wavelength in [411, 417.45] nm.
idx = 23.7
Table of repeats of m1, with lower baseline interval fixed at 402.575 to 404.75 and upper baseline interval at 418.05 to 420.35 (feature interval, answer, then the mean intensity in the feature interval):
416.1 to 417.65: -0.07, 27.4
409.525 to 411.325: 0.84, 13.9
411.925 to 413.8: 0.35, 21.3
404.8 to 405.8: -0.03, 26.7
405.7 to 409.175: 0.38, 23.1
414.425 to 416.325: -0.01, 26.3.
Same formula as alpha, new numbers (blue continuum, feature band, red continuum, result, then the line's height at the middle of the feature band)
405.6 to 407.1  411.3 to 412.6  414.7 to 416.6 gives 0.312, 25.7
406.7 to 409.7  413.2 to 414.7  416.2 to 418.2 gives 0.050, 24.6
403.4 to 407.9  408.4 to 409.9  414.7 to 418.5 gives 0.370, 25.5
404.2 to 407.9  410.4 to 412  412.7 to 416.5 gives 0.412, 24.8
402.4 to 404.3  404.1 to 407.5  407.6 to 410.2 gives -0.105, 22.8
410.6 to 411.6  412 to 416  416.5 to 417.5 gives -0.071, 22.1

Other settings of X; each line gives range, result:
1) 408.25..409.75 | 19.2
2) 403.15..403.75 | 26.8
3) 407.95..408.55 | 21.8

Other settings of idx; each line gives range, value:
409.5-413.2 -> 17.1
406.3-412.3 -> 19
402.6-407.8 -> 25.3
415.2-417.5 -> 27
